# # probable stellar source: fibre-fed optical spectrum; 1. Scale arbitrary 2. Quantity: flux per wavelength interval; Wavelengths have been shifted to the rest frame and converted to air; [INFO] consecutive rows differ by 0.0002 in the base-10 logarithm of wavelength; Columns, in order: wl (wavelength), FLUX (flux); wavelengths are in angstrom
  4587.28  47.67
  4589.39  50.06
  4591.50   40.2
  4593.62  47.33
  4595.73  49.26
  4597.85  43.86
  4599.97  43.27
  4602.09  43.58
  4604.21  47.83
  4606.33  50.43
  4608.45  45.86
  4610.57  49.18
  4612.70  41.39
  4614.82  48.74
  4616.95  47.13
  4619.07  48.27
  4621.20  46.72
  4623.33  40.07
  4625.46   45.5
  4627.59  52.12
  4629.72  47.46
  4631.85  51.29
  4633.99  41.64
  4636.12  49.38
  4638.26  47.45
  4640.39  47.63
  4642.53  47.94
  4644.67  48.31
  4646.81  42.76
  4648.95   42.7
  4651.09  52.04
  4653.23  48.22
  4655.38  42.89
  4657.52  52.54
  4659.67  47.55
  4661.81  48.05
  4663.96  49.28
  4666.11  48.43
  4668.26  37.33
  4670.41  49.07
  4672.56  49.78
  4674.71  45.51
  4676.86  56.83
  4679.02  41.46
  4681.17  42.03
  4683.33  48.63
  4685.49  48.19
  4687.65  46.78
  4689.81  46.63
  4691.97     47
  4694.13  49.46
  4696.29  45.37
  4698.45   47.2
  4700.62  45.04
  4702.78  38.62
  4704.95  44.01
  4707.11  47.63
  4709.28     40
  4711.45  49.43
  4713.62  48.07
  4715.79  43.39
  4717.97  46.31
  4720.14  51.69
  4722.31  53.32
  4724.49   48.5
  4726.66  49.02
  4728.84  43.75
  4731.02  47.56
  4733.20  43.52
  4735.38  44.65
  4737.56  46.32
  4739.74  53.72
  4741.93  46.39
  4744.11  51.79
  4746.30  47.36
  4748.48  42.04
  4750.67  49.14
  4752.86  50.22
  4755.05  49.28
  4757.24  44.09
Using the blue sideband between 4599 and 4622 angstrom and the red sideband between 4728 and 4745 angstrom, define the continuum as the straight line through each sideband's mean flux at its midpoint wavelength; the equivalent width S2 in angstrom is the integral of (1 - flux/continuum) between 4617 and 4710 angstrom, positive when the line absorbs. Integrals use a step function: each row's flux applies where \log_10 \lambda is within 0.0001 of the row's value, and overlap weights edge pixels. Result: 0.4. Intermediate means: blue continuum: 46.6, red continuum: 47.2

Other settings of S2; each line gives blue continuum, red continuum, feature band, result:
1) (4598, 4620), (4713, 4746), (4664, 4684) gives 0.23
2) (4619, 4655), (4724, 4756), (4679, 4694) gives 0.27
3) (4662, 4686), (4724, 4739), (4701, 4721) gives 0.49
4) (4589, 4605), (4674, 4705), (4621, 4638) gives -0.40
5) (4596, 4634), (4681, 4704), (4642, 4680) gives -0.85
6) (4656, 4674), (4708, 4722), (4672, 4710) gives 0.89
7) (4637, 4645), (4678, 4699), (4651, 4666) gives -0.37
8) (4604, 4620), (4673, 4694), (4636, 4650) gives 0.26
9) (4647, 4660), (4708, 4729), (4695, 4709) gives 0.89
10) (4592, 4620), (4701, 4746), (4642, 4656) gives 0.05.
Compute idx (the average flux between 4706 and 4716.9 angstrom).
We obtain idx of 45.7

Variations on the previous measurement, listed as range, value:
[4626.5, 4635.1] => 48.1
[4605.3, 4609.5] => 48.2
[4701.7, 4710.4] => 42.6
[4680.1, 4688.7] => 46.4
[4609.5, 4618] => 46.6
